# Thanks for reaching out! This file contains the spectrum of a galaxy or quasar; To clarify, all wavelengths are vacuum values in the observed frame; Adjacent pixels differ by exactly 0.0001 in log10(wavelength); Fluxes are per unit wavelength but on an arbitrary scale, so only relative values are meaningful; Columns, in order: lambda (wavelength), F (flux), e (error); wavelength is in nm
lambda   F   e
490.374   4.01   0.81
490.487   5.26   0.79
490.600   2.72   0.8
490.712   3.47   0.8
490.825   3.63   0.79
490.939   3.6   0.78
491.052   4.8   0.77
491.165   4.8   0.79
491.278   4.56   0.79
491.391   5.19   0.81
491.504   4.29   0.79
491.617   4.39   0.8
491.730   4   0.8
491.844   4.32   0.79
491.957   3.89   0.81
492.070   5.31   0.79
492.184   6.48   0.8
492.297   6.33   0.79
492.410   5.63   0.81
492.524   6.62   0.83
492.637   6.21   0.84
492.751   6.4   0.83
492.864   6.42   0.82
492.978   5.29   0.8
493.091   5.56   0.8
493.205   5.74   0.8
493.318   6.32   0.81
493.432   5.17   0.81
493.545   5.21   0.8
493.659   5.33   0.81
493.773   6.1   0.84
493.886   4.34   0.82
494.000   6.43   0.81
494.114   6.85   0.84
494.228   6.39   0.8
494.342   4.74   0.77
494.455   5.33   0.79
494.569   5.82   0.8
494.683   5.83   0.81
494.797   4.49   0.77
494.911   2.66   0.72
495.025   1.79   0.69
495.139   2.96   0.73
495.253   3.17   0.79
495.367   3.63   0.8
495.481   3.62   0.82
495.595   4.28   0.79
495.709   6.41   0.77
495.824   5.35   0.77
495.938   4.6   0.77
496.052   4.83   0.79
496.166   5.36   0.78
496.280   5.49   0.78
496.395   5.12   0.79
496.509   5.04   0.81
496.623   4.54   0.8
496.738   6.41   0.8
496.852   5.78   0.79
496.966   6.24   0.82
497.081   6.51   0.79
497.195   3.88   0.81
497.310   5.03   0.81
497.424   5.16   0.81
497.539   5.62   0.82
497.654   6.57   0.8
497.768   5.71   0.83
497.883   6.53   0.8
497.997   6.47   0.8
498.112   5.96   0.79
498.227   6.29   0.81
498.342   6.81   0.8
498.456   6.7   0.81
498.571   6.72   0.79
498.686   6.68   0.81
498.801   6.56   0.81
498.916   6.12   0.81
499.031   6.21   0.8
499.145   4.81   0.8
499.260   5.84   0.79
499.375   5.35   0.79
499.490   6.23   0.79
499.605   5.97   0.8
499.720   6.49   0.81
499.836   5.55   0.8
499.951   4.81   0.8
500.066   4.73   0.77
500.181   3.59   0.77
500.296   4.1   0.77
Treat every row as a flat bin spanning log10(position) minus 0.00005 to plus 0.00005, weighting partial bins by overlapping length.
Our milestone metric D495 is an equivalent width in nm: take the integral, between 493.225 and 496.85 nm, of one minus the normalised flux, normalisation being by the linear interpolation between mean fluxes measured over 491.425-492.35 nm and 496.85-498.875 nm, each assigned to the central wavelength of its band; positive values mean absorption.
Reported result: 0.34 nm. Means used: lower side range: 4.88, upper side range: 6.08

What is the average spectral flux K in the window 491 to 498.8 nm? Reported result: 5.34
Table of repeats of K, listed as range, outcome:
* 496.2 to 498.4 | 5.74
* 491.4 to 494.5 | 5.52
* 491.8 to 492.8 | 5.7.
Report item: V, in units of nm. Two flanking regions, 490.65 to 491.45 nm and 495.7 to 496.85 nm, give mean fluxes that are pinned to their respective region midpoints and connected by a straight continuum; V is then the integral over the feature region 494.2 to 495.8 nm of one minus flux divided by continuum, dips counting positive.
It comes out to 0.22 nm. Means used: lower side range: 4.28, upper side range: 5.29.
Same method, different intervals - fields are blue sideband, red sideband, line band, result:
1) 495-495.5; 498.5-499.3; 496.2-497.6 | -0.31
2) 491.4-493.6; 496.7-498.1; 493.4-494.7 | -0.01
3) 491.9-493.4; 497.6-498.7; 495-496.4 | 0.41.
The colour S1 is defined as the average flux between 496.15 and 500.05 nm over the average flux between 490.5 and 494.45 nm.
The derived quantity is 1.12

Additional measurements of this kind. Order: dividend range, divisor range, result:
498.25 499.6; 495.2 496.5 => 1.31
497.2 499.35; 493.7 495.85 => 1.27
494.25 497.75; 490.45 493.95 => 0.96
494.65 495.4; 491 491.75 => 0.74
